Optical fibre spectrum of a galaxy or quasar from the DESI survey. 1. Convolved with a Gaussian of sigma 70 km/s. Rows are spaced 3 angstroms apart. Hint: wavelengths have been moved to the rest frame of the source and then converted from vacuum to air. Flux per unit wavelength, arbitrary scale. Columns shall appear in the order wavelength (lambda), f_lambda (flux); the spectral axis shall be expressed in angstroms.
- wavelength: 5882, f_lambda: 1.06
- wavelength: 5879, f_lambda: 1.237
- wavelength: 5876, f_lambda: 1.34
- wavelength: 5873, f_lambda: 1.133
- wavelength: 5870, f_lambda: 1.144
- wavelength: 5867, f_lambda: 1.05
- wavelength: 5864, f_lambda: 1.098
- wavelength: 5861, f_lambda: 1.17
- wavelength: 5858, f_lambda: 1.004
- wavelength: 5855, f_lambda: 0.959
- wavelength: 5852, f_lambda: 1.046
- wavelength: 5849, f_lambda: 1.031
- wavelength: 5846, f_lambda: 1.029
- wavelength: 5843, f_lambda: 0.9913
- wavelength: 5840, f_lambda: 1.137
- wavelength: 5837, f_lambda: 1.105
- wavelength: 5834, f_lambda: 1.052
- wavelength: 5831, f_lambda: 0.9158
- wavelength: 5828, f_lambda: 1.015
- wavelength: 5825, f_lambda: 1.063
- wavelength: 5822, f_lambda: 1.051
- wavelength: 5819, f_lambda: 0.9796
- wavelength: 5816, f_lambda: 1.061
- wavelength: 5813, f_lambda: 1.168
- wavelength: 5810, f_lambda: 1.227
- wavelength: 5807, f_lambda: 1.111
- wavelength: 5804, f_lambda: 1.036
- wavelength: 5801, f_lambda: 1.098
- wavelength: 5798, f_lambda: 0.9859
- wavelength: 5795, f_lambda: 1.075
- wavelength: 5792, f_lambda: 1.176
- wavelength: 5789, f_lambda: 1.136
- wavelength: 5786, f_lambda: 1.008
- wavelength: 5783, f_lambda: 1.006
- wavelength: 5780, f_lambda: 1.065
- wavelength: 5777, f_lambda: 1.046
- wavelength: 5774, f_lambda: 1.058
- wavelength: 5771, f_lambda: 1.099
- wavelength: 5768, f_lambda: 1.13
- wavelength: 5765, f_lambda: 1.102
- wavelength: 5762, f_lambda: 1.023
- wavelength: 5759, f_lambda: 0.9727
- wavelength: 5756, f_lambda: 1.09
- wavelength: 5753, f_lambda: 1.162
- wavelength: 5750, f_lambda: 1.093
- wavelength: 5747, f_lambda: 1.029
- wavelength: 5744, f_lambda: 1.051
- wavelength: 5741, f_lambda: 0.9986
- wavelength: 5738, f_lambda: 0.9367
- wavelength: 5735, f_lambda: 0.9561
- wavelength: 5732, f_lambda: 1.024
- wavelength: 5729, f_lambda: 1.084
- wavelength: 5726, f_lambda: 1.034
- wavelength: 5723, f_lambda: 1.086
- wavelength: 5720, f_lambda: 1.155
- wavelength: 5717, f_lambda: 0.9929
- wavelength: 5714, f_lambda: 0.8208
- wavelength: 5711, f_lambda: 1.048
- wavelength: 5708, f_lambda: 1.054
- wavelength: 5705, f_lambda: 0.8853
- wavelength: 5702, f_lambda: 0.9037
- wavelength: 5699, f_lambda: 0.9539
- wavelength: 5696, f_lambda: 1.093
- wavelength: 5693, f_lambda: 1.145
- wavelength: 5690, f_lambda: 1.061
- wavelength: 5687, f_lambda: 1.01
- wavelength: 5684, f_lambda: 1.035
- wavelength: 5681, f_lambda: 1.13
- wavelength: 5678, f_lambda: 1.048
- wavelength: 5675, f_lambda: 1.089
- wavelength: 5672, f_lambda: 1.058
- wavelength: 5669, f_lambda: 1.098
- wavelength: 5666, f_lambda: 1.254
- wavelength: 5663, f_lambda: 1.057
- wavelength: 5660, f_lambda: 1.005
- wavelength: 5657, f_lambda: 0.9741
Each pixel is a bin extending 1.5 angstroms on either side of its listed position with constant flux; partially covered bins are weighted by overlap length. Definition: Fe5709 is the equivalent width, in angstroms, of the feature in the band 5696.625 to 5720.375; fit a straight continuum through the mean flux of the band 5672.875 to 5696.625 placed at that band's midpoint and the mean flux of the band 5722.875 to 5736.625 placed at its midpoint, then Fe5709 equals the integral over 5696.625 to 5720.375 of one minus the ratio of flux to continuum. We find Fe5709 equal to 1.79 angstroms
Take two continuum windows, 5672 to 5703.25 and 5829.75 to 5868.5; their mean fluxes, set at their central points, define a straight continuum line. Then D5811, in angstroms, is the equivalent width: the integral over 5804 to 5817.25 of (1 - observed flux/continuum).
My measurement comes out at -1.1 angstroms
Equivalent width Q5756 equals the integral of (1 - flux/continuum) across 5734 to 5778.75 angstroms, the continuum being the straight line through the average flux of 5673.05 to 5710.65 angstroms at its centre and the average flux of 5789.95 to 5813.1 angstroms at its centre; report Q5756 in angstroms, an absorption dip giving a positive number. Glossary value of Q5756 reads 1.1 angstroms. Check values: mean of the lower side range 1.03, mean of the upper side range 1.11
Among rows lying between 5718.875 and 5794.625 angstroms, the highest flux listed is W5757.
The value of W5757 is 1.176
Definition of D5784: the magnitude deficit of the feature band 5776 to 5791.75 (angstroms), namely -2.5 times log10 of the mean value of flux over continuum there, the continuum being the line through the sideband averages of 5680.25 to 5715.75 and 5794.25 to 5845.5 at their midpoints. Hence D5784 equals -0.016 mag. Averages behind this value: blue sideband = 1.01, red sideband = 1.06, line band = 1.06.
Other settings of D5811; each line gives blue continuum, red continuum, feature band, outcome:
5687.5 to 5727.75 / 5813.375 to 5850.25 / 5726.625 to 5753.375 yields -0.2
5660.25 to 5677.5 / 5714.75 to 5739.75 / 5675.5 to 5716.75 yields 2.0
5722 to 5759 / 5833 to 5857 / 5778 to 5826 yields -1.6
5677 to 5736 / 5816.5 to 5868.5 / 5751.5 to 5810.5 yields -2.5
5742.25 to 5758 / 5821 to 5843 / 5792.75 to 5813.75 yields -0.9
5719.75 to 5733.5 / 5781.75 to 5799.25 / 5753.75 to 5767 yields 0.1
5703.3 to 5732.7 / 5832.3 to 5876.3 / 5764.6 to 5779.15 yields -0.6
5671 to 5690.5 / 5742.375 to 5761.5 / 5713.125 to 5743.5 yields 1.4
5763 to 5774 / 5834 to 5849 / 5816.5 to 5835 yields 0.9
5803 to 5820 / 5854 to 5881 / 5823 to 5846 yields 1.5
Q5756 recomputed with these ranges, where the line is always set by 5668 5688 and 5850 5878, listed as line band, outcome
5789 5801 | 0.0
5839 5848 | 0.5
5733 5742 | 1.0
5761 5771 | 0.0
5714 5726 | 0.4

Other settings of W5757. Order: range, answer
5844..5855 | 1.046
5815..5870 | 1.17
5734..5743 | 0.9986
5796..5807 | 1.111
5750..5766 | 1.162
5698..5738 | 1.155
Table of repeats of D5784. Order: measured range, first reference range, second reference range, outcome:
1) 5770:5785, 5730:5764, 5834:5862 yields -0.01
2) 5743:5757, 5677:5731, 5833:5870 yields -0.05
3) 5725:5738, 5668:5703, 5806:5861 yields 0.04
